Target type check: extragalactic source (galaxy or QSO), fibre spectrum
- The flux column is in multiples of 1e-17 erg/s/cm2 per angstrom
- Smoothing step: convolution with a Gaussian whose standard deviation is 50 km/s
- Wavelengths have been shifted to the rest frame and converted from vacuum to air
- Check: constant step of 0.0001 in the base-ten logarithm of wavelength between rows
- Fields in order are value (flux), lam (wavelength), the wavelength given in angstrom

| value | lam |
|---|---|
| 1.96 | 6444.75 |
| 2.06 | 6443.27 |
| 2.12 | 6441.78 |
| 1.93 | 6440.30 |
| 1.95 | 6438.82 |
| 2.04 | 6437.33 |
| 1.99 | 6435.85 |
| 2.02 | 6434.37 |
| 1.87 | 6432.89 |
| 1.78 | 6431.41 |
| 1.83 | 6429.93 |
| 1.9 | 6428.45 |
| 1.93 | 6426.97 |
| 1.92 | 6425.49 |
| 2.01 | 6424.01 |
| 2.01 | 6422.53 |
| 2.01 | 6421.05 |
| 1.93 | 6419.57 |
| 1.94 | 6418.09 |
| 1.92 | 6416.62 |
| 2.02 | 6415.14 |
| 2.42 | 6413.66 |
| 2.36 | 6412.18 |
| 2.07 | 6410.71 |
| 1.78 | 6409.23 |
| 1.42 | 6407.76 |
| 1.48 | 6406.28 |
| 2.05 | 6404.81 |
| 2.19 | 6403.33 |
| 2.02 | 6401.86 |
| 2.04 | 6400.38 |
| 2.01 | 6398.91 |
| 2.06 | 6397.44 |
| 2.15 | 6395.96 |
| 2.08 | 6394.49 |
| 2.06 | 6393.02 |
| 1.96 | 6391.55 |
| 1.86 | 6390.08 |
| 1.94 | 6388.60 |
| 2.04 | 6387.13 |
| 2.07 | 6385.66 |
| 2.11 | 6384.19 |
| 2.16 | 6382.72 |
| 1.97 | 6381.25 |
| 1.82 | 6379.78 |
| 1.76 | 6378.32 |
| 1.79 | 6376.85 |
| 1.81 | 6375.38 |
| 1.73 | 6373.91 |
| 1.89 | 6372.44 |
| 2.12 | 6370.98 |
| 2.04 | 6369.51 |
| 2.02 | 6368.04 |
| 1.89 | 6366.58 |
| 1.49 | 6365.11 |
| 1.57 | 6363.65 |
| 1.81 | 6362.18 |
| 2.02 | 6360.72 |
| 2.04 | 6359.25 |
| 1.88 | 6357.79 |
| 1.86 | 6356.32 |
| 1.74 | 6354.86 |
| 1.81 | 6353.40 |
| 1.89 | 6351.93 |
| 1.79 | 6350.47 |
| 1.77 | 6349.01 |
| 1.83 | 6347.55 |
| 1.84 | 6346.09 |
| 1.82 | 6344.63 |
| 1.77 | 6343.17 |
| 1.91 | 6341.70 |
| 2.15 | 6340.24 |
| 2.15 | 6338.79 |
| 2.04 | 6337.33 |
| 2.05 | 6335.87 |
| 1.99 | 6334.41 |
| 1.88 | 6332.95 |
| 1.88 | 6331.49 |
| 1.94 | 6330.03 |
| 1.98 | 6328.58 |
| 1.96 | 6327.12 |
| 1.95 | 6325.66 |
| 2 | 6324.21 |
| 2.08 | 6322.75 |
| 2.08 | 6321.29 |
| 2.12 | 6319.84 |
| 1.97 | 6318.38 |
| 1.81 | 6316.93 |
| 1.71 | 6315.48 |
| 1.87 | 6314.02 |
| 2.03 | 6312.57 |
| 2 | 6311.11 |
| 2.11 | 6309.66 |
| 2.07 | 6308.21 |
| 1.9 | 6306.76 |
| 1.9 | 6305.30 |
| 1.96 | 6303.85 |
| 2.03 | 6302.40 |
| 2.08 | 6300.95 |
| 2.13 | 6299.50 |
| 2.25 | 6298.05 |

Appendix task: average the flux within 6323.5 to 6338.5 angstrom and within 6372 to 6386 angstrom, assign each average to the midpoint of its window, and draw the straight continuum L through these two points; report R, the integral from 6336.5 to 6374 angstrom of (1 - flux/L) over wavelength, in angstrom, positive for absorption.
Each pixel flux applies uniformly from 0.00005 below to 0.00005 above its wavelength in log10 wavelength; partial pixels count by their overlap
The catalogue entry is 1.1 angstrom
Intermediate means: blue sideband 1.97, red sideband 1.91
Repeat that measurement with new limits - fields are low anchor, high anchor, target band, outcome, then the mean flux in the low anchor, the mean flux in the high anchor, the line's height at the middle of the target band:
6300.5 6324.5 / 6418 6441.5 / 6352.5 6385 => 1.4 angstrom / 1.98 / 1.94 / 1.96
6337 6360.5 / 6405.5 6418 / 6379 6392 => -0.5 angstrom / 1.89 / 1.94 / 1.92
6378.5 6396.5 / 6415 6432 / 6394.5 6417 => -0.4 angstrom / 2.01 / 1.93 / 1.97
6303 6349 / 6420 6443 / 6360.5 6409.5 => 0.9 angstrom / 1.96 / 1.96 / 1.96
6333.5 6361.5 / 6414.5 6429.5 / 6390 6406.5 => -0.6 angstrom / 1.91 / 1.96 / 1.94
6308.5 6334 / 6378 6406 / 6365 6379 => 0.9 angstrom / 1.97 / 2.01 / 2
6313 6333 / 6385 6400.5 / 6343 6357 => 1.2 angstrom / 1.95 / 2.02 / 1.98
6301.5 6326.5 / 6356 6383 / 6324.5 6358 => 0.3 angstrom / 1.98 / 1.87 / 1.93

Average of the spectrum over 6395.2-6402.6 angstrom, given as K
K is 2.06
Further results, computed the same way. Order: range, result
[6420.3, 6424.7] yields 2.01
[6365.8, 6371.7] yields 2.01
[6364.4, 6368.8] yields 1.8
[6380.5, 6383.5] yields 2.06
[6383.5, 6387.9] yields 2.07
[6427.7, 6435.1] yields 1.88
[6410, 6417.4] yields 2.16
